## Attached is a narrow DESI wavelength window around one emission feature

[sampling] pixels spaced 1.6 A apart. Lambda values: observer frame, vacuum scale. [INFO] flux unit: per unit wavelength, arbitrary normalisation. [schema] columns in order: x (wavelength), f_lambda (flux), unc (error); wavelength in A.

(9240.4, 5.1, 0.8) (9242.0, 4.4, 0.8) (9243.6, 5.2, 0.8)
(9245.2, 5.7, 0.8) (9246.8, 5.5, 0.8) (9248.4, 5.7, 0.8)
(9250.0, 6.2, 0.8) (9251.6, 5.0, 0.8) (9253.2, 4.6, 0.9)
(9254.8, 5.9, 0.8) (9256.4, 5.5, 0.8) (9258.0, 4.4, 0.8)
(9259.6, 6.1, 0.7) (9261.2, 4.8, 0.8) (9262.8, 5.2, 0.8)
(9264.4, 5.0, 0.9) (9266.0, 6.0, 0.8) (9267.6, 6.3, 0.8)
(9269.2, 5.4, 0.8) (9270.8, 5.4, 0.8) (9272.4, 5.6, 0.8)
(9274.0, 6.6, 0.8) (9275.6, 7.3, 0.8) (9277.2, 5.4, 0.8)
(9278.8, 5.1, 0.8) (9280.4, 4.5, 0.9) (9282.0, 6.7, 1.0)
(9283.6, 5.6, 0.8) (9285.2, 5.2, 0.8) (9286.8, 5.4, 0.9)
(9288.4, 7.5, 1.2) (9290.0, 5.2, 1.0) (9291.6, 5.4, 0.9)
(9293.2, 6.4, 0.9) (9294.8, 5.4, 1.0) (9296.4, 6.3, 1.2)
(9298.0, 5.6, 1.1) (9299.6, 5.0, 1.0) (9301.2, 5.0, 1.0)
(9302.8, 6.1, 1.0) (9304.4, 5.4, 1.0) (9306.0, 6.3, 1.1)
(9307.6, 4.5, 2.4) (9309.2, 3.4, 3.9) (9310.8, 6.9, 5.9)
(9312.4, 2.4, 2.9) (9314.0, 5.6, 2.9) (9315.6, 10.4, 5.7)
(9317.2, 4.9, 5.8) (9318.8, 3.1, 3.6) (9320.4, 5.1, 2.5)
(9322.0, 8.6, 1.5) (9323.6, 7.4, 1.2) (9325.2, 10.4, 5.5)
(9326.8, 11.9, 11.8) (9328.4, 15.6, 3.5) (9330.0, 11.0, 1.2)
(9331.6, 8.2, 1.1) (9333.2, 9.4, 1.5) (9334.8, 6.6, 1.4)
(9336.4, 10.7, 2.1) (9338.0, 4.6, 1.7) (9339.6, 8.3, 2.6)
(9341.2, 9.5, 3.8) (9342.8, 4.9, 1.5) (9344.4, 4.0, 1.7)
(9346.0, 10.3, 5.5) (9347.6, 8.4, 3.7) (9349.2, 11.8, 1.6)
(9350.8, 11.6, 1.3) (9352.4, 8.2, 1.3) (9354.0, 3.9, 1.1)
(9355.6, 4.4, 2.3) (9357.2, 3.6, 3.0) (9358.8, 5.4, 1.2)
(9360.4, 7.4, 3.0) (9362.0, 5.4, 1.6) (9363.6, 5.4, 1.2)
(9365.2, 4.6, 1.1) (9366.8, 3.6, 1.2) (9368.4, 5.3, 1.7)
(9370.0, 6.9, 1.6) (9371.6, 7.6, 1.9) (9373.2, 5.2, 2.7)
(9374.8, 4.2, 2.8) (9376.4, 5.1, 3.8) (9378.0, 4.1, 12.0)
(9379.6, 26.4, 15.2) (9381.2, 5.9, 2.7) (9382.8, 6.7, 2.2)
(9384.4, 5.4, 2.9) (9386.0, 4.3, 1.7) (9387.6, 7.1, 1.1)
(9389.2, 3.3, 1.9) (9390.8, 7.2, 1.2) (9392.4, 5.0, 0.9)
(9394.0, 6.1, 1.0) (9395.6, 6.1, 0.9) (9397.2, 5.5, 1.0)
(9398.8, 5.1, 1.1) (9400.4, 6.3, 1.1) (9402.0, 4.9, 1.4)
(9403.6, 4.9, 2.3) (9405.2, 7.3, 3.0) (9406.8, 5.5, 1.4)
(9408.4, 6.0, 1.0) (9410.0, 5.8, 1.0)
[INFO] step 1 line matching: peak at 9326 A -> [S II]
